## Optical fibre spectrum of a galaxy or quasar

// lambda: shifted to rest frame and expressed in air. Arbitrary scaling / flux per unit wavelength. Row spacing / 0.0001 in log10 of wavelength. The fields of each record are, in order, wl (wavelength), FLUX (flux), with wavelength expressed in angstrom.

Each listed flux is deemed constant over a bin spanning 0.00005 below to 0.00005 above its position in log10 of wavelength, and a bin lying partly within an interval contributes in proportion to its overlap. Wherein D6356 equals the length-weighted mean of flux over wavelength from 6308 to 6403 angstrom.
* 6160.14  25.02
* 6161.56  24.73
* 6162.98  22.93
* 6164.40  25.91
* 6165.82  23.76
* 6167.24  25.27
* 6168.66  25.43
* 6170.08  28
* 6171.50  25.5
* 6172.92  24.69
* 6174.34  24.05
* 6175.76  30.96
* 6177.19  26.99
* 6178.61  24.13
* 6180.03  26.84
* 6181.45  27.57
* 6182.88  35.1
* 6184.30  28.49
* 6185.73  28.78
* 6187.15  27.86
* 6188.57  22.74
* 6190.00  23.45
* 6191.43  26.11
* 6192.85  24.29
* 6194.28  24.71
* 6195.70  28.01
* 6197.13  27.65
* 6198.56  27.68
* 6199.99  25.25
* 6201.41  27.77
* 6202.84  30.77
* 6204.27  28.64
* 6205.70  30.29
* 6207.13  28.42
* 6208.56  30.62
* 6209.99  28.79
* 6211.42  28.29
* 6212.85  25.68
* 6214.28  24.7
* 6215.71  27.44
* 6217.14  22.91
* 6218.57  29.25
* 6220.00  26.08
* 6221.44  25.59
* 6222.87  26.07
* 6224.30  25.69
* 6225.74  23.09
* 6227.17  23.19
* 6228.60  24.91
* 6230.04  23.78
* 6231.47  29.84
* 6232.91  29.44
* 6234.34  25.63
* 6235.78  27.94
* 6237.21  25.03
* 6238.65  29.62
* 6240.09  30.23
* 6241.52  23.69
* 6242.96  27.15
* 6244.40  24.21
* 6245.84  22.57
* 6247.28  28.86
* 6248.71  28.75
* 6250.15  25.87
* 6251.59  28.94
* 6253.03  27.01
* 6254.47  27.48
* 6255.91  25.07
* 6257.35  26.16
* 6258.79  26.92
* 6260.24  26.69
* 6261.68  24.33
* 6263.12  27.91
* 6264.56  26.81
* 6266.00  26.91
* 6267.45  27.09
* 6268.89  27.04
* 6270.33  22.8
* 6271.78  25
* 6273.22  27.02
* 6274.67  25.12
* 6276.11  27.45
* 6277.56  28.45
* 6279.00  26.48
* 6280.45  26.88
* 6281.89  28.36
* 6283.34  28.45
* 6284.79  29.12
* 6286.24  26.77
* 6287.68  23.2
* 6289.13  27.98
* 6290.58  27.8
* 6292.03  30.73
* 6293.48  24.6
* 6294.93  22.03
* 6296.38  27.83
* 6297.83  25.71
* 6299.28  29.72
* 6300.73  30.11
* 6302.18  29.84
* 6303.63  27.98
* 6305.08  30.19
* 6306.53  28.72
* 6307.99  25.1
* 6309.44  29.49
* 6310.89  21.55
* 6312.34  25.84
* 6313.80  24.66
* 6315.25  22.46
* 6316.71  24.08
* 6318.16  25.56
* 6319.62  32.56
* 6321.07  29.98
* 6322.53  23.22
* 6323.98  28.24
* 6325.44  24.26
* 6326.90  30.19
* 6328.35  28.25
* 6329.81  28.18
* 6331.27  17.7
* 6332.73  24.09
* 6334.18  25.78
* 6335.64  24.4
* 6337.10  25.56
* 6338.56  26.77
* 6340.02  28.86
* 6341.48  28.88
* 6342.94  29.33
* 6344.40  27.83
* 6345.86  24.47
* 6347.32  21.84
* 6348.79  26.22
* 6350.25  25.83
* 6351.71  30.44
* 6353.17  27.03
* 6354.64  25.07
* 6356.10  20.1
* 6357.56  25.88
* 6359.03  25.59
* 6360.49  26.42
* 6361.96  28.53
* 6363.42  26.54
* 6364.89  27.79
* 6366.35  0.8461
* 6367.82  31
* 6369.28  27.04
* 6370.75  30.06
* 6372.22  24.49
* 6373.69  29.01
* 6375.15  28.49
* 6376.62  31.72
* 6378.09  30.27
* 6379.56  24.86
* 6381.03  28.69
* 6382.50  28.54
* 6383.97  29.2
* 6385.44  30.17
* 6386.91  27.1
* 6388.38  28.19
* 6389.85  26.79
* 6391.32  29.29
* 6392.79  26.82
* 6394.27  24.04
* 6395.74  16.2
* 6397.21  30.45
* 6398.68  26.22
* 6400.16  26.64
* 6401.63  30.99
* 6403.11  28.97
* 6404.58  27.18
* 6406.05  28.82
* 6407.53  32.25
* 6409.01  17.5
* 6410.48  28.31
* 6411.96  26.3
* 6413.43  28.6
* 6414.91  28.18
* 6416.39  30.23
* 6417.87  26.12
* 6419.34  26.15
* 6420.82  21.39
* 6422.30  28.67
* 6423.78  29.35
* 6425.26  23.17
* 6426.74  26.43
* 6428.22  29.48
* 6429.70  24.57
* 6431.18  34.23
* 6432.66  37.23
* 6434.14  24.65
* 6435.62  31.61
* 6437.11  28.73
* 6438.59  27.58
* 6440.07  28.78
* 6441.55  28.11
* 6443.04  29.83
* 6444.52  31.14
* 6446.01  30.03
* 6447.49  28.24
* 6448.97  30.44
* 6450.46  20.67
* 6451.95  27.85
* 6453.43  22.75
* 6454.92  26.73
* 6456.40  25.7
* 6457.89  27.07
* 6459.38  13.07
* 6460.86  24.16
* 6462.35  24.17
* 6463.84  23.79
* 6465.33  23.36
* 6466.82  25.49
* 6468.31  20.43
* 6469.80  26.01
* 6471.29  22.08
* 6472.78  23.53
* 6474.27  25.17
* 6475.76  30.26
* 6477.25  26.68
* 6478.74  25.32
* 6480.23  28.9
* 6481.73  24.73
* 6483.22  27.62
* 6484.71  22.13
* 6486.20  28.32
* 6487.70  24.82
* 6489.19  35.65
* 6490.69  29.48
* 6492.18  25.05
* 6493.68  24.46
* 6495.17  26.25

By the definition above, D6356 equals 26.4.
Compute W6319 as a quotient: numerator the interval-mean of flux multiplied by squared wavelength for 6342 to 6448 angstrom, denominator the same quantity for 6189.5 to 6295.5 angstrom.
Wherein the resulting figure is 1.07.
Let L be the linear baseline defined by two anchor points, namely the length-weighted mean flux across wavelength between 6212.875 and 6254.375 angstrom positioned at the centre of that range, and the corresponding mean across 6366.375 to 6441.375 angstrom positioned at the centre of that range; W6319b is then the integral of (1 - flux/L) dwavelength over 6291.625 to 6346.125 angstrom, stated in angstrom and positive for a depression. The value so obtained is 0.5 angstrom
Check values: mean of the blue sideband 26.3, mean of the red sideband 27.6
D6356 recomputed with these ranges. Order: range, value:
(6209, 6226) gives 26.3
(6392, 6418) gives 26.9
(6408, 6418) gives 26.6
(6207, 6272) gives 26.5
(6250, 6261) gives 26.8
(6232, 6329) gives 26.9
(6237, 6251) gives 26.7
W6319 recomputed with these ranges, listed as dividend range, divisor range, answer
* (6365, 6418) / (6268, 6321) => 1.03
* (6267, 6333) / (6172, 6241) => 1.02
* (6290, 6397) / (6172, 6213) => 1.01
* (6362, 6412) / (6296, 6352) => 1.03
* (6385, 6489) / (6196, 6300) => 1.06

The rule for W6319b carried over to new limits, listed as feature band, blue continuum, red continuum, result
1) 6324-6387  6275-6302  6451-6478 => -0.5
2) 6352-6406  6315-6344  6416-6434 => 1.2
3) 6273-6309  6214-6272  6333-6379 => -1.6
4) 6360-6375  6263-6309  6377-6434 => 1.2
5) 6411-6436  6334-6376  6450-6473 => -3.7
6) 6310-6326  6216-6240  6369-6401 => 0.7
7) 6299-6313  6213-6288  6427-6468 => -0.6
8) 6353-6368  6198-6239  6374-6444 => 2.1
